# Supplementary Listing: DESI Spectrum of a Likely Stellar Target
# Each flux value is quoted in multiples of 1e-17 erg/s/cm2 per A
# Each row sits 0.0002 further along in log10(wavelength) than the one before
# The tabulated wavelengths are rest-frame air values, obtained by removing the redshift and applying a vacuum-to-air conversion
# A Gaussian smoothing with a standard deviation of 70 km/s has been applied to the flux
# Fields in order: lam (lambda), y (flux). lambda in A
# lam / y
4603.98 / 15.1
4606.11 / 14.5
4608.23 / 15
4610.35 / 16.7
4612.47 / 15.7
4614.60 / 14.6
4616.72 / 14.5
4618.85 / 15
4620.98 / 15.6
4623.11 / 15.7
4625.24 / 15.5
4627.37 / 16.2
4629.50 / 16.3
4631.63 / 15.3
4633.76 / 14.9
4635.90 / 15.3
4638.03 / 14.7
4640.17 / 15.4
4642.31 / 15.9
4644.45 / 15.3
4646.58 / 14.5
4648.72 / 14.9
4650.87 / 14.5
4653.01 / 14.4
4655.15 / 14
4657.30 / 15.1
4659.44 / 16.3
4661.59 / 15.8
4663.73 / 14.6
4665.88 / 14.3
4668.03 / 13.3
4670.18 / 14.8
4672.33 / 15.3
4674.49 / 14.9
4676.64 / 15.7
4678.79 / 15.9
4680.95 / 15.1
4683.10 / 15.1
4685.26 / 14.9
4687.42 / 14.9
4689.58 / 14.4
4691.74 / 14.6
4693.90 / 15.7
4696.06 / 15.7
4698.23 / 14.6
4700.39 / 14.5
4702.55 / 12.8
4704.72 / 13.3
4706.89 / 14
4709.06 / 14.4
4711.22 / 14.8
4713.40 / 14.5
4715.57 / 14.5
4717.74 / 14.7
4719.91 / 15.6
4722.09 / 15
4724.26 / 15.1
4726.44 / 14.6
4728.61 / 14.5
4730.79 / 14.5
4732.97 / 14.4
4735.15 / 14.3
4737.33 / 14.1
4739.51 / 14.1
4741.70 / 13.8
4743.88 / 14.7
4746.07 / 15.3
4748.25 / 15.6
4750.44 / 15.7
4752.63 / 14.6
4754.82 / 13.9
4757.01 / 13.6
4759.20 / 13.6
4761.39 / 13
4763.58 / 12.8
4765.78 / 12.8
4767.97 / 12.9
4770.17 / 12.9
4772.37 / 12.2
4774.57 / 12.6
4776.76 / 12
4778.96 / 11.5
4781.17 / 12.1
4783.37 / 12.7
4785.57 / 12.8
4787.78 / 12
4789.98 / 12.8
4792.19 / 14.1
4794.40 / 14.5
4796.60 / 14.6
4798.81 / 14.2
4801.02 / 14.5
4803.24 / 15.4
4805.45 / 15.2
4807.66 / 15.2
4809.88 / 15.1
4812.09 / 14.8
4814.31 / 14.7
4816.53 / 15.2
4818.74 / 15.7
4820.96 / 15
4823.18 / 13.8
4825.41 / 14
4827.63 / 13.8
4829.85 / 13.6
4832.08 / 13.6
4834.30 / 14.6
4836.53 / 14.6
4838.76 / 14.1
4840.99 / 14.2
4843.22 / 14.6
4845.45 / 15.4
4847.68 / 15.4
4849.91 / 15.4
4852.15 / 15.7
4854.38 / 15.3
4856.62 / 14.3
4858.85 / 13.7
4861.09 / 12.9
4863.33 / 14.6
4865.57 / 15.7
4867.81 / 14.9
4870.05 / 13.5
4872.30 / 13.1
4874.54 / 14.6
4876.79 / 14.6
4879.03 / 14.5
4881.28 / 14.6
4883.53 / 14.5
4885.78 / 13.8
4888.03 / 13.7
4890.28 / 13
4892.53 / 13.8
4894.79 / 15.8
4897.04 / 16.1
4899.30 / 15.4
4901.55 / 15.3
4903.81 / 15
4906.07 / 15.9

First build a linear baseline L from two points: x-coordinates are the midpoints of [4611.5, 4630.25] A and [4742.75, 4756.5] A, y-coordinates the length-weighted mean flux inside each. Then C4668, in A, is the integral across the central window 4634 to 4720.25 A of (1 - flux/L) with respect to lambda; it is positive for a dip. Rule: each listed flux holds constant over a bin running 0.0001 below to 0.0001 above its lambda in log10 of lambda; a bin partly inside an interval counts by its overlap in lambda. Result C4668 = 2.2 A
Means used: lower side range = 15.4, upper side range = 14.9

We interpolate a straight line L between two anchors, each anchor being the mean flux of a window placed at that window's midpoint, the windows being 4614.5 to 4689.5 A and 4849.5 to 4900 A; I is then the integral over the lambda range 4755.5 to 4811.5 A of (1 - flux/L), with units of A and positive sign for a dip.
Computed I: 5.0 A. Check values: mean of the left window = 15.1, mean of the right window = 14.5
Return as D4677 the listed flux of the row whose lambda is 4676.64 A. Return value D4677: 15.7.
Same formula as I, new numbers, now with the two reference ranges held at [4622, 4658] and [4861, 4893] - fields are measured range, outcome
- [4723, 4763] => 0.93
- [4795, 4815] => -0.52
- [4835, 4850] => -0.48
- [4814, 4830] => -0.13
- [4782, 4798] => 1.30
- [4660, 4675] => 0.29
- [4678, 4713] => 0.66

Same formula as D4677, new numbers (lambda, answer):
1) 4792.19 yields 14.1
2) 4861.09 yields 12.9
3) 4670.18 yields 14.8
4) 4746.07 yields 15.3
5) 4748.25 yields 15.6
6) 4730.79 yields 14.5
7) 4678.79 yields 15.9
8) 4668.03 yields 13.3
